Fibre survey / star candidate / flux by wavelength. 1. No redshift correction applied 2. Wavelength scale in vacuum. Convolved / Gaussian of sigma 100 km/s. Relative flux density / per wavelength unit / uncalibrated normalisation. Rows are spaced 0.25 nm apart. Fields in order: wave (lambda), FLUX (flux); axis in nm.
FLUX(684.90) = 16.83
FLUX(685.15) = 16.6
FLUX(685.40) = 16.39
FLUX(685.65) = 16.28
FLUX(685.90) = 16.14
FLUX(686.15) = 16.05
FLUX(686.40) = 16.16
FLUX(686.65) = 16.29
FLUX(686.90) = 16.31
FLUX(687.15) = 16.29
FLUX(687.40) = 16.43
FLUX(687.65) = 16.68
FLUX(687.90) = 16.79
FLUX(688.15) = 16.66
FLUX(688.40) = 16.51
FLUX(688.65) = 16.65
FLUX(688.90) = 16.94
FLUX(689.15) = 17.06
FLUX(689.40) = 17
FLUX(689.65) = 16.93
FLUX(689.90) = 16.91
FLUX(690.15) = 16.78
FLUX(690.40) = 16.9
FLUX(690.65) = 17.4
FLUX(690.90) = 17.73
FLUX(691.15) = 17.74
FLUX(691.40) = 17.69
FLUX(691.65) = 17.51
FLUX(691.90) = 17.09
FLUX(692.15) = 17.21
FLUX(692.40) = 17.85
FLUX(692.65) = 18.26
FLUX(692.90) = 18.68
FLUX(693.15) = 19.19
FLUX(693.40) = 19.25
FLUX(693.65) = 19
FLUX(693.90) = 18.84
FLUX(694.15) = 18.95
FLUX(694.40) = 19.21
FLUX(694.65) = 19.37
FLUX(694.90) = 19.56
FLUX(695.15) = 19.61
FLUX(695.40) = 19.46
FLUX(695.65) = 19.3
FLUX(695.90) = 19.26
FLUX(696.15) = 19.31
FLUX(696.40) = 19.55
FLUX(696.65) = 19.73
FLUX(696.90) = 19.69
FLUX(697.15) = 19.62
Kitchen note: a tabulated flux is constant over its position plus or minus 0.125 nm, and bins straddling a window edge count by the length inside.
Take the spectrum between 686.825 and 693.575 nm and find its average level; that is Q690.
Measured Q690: 17.3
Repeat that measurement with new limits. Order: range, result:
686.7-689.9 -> 16.7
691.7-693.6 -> 18.2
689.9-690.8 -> 17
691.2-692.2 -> 17.4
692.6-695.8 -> 19.2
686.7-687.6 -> 16.4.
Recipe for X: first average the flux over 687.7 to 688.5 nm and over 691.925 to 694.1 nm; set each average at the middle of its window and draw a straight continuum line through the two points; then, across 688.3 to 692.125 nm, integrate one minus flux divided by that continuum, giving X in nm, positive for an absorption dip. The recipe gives 0.07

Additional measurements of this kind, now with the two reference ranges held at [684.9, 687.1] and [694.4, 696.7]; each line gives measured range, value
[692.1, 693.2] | 0.01 nm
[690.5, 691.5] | 0.02 nm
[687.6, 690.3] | 0.07 nm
